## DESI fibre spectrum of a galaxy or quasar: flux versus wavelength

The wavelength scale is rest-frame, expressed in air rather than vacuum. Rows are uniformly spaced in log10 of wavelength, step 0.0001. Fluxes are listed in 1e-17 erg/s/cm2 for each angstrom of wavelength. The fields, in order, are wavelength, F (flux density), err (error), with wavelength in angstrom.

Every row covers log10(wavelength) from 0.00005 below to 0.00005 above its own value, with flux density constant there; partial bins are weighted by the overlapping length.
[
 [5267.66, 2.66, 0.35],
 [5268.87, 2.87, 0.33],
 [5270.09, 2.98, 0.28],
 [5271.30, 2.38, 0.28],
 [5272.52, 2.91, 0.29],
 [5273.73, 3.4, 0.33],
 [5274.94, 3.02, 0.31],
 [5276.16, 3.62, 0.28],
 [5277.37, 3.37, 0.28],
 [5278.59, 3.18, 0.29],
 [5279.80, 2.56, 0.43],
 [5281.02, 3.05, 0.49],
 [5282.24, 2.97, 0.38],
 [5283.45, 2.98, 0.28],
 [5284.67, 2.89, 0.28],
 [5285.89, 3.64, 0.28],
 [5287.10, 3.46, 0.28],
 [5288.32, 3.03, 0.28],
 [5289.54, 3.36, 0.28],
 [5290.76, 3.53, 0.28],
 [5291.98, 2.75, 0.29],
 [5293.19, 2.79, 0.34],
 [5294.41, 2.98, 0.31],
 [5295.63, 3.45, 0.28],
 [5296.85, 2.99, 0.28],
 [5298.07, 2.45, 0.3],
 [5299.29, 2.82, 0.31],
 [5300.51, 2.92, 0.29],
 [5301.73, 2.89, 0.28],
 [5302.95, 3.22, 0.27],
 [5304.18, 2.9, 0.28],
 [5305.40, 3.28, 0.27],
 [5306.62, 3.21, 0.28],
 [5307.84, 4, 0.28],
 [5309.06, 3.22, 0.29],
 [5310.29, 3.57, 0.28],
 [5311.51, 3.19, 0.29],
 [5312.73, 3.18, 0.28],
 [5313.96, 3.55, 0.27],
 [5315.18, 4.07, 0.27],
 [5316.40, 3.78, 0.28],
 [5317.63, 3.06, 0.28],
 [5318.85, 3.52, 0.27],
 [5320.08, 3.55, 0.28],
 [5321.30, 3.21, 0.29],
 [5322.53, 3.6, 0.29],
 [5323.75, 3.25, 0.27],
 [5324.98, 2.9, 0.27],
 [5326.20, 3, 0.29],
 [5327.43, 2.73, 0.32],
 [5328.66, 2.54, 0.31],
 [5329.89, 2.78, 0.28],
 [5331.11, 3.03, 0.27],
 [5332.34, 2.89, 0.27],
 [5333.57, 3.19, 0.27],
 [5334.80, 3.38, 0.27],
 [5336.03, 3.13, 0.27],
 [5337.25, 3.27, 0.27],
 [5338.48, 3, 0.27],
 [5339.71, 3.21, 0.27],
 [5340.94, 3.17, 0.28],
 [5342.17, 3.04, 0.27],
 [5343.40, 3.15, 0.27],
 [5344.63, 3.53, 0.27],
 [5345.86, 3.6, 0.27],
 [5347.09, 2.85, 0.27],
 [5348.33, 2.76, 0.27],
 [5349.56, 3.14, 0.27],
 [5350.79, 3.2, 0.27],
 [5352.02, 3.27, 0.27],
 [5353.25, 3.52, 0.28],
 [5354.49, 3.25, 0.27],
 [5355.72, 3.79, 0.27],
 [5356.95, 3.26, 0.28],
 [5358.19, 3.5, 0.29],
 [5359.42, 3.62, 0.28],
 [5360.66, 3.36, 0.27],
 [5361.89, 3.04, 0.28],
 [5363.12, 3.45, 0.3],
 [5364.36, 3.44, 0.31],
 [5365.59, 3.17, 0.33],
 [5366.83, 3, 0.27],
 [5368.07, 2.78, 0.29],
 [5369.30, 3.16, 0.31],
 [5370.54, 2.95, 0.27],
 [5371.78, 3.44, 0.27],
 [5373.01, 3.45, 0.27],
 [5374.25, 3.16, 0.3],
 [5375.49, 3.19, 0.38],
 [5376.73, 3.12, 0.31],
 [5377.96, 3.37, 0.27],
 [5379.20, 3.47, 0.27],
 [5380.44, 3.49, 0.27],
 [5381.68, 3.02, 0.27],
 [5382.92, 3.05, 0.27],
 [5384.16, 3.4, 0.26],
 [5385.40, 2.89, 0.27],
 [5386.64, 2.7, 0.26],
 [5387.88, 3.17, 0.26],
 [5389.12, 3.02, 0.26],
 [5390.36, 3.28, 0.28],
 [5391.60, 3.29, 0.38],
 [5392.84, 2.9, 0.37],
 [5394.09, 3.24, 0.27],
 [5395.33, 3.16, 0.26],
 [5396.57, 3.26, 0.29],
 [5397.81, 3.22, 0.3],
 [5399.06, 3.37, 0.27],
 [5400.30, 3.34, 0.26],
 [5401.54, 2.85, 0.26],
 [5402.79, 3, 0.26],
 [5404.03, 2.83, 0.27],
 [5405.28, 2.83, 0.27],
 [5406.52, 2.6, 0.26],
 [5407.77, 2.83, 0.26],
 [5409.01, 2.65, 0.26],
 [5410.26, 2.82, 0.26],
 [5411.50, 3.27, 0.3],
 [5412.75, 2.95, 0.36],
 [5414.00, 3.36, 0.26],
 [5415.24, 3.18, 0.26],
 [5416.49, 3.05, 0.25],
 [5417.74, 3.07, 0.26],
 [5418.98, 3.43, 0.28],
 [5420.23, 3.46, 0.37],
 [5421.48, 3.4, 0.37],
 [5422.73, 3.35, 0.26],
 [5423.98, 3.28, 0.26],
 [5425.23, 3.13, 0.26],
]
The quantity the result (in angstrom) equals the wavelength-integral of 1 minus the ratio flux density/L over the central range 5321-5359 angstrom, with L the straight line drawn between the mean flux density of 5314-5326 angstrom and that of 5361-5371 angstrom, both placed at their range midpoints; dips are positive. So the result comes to 1.5 angstrom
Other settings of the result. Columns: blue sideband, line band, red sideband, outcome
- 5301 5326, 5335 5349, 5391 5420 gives 0.44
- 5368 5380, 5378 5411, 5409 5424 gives 1.47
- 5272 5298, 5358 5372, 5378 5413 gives -0.64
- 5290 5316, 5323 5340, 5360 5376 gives 0.93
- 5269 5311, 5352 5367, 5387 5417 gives -1.44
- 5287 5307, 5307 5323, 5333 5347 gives -1.90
